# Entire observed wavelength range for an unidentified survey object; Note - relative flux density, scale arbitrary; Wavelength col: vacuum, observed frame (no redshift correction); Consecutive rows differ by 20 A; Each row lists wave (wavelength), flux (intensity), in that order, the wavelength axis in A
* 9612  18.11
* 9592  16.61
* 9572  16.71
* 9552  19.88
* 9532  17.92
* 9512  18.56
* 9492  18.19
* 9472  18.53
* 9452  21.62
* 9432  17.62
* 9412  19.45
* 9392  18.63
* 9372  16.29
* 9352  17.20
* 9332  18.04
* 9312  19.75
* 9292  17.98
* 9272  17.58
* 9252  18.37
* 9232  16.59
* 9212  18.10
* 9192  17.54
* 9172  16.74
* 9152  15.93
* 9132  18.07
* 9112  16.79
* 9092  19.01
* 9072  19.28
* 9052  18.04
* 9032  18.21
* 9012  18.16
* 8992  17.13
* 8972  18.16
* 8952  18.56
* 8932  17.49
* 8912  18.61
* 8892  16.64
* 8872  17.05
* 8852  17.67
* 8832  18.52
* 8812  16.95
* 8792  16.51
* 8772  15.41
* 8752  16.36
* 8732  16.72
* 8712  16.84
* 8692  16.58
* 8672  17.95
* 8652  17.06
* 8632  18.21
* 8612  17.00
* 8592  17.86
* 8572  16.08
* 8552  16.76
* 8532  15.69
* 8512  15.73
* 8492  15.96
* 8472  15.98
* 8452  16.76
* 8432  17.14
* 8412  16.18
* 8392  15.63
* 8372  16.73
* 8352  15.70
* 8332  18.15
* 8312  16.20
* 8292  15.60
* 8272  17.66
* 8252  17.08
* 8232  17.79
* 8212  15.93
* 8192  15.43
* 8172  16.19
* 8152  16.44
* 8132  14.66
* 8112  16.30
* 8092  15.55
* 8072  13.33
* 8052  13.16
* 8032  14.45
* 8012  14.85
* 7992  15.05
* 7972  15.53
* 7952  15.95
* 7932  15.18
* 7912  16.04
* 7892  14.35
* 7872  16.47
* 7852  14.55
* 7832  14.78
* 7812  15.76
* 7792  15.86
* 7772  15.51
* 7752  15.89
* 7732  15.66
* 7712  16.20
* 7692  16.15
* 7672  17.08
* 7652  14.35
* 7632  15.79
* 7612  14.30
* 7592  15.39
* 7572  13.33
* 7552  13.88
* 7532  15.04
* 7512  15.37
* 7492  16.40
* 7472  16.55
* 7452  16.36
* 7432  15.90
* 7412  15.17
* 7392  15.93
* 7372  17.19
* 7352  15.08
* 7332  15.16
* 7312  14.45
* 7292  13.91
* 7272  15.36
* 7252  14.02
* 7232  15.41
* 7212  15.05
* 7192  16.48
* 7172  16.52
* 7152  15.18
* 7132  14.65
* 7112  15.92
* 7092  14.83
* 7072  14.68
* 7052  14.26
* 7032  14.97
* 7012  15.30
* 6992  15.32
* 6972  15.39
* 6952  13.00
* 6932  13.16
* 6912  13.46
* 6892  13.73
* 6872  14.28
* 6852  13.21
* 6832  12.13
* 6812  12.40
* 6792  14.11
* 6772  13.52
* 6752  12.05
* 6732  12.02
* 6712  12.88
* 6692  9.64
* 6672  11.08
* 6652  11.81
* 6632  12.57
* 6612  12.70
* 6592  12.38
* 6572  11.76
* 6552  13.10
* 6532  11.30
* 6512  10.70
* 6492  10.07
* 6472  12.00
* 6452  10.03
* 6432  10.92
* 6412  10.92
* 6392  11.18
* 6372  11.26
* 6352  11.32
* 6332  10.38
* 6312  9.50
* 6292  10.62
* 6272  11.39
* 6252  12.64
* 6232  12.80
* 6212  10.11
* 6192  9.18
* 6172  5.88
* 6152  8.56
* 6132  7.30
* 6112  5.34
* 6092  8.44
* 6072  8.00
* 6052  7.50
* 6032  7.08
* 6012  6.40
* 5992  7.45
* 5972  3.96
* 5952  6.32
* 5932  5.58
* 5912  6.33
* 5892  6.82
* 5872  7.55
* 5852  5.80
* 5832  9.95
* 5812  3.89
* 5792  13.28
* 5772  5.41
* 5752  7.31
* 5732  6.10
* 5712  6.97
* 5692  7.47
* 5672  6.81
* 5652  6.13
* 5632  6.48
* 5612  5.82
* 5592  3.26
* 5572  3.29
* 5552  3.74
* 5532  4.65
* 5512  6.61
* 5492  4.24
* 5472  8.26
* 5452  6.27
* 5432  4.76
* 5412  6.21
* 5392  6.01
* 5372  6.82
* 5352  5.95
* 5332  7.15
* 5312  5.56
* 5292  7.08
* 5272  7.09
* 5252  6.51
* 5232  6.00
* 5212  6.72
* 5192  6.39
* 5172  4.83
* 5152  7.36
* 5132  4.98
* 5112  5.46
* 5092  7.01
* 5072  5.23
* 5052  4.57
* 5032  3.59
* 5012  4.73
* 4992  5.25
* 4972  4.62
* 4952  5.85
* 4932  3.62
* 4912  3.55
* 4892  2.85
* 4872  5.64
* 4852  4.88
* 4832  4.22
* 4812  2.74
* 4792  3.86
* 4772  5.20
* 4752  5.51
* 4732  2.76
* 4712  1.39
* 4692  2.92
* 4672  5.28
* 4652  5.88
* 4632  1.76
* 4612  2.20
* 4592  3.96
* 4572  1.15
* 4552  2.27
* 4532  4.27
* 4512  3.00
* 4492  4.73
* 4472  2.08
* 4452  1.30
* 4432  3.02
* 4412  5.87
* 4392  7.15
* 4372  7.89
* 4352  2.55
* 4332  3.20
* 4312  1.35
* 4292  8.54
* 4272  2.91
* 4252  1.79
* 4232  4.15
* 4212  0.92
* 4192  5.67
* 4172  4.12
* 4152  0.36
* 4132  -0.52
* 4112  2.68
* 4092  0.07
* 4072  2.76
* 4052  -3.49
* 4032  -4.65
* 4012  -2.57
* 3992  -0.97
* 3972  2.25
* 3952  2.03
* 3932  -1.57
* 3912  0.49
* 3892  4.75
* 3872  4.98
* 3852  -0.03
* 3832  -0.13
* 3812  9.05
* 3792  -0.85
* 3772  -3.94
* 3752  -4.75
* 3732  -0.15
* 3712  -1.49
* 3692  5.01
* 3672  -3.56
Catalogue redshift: 0.55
